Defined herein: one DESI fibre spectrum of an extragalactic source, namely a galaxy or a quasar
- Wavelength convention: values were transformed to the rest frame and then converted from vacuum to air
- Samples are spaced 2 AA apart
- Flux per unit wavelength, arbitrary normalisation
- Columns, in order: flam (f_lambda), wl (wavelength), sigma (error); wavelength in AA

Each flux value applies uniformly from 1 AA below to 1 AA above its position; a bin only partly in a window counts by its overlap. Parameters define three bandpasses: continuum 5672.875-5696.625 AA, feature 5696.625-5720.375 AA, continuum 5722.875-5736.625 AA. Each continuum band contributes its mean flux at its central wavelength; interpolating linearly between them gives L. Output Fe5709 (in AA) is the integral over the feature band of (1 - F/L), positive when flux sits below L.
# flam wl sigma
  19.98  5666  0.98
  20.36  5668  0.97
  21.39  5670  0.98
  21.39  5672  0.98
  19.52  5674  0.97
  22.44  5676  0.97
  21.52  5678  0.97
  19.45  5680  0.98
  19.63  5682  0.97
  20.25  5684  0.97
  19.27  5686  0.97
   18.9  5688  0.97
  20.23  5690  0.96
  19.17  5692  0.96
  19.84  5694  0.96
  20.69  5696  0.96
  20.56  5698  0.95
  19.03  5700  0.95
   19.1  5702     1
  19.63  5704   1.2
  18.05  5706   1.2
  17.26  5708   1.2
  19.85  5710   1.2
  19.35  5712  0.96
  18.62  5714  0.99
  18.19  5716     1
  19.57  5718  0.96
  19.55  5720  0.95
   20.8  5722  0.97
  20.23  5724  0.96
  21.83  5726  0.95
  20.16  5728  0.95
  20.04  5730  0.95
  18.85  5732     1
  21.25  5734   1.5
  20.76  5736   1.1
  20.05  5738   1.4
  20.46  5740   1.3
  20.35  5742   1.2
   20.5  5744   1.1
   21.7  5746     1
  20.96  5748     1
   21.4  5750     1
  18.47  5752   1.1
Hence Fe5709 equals 1.39 AA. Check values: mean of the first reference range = 20.1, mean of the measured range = 19.1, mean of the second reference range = 20.4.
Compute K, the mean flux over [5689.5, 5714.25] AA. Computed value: 19.3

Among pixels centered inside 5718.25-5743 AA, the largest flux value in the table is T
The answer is 21.83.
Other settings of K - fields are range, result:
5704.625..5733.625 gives 19.5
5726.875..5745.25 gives 20.3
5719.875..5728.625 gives 20.6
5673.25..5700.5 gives 20.1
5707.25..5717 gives 18.7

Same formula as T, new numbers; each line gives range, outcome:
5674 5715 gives 22.44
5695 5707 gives 20.69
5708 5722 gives 20.8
